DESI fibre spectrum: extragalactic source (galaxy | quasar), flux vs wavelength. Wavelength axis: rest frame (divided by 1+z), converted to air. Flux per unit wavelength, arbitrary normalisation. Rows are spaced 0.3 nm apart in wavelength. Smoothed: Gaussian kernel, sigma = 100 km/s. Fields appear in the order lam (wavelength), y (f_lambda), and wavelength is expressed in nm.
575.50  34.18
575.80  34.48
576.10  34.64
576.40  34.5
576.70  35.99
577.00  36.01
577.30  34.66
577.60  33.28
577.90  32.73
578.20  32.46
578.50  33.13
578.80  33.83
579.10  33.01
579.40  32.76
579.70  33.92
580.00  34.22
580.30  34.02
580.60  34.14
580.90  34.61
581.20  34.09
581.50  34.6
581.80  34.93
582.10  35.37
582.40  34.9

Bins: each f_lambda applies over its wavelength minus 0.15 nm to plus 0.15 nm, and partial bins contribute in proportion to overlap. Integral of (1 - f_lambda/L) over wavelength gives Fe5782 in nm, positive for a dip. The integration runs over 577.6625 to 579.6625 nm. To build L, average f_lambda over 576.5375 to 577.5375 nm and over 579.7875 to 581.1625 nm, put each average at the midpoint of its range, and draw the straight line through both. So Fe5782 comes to 0.10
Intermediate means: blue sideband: 35.3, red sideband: 34.2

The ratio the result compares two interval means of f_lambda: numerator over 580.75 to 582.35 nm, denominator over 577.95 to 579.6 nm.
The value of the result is 1.05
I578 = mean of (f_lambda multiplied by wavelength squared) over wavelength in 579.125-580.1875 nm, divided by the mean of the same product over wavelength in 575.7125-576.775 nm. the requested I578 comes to 0.97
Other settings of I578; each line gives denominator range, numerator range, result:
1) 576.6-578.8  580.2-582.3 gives 1.03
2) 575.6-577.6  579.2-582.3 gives 1.00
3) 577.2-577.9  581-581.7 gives 1.04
